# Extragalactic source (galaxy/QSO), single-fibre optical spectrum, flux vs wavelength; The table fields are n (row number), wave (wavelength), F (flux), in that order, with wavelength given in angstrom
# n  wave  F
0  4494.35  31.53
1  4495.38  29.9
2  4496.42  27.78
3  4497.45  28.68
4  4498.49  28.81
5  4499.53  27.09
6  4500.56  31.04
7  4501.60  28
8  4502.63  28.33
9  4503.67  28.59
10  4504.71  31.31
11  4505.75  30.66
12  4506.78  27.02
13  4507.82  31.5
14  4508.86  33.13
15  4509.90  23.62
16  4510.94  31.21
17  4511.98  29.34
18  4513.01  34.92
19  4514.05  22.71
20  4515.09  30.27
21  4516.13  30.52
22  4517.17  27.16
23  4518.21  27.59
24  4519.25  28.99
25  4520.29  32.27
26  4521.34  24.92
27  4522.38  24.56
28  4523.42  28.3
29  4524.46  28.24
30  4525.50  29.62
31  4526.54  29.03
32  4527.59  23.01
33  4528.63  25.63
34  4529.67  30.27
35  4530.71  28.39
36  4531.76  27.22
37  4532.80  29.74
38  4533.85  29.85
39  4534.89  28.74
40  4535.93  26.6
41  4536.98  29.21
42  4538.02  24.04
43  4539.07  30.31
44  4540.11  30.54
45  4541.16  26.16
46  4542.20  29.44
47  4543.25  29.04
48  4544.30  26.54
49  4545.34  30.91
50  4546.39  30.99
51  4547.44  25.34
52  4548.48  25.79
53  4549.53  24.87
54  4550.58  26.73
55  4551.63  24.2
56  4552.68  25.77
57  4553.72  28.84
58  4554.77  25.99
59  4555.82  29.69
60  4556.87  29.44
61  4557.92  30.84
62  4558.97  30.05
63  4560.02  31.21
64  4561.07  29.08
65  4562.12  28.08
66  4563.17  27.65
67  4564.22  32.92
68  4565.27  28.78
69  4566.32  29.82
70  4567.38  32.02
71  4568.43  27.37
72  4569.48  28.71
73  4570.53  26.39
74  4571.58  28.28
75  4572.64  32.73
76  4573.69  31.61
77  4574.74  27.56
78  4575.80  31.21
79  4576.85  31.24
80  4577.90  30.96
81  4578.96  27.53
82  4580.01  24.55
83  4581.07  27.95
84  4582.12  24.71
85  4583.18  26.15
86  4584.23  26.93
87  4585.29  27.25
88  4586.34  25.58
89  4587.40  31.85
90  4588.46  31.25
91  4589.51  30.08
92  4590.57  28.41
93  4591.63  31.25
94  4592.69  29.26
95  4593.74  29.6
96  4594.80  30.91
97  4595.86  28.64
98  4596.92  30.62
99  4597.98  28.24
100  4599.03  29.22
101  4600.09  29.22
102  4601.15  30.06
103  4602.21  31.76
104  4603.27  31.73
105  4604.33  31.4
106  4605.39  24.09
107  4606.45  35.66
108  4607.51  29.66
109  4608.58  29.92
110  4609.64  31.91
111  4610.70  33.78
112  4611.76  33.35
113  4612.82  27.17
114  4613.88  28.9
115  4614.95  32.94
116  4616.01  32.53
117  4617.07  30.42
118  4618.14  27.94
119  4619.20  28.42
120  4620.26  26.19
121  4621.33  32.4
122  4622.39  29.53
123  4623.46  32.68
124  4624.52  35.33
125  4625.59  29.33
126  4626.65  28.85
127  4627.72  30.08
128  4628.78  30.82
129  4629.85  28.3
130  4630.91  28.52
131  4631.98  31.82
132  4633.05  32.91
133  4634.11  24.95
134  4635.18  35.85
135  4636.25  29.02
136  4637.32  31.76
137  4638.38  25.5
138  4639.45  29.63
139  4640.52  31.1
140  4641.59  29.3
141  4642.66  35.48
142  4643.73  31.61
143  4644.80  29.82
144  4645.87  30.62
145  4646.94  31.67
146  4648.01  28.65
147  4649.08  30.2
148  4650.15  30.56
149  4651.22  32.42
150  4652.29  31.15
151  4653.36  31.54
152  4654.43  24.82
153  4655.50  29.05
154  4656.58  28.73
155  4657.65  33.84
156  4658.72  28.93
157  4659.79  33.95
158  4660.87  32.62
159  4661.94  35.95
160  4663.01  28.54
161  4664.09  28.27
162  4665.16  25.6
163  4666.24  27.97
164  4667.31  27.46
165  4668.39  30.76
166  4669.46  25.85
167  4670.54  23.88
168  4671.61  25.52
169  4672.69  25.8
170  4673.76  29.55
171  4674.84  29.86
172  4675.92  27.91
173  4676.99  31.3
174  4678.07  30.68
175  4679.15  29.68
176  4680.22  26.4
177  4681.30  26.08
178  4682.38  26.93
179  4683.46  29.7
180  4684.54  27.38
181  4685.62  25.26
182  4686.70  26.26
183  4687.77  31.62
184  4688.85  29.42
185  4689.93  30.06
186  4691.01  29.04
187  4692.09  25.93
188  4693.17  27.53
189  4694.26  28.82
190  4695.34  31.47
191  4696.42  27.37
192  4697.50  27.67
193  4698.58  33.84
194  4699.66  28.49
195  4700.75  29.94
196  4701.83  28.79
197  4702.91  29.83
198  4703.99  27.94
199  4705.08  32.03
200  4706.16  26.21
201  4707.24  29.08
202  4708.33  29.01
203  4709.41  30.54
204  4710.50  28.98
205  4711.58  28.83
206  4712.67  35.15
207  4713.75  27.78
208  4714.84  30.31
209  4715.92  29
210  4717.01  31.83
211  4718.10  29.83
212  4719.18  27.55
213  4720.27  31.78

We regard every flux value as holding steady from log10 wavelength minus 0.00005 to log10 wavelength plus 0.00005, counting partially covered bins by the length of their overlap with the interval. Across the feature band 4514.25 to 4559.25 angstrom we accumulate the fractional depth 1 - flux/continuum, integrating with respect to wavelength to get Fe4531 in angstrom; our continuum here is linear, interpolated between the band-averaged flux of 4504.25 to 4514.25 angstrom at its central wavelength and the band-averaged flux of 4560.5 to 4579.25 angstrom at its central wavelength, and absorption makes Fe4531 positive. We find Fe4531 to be 2.6 angstrom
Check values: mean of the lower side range 29.8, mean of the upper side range 29.6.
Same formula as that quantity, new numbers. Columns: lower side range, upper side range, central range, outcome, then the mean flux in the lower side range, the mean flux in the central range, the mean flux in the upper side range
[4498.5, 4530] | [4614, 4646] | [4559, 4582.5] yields 0.3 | 28.6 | 29.2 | 30.4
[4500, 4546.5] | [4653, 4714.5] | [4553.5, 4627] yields -2.3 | 28.6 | 29.7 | 29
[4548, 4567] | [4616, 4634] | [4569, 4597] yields 0.1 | 28.3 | 28.9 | 30.2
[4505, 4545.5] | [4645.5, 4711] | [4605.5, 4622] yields -1.0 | 28.5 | 30.6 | 29.1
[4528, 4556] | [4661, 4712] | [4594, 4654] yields -4.6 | 27.8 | 30.5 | 28.7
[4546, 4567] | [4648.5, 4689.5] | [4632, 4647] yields -1.0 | 28.3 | 30.7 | 29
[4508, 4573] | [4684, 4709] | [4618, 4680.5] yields -2.4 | 28.4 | 29.8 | 28.8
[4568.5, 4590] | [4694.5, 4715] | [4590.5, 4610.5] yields -1.0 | 28.6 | 30.2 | 29.6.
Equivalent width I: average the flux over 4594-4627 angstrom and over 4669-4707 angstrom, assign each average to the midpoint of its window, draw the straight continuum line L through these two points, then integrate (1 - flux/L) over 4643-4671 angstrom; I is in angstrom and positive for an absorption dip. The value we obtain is -0.6 angstrom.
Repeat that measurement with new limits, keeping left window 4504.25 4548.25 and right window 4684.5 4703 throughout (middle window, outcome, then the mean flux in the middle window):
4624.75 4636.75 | -0.61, 30.2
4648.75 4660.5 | -0.71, 30.5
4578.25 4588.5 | 0.49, 27.2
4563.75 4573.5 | -0.38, 29.7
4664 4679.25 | 0.45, 28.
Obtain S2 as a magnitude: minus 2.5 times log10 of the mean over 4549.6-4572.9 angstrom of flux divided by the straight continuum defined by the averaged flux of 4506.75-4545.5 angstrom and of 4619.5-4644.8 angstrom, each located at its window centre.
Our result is 0.014 mag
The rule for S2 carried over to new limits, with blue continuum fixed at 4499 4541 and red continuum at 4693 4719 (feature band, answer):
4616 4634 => -0.038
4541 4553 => 0.059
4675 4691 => 0.035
